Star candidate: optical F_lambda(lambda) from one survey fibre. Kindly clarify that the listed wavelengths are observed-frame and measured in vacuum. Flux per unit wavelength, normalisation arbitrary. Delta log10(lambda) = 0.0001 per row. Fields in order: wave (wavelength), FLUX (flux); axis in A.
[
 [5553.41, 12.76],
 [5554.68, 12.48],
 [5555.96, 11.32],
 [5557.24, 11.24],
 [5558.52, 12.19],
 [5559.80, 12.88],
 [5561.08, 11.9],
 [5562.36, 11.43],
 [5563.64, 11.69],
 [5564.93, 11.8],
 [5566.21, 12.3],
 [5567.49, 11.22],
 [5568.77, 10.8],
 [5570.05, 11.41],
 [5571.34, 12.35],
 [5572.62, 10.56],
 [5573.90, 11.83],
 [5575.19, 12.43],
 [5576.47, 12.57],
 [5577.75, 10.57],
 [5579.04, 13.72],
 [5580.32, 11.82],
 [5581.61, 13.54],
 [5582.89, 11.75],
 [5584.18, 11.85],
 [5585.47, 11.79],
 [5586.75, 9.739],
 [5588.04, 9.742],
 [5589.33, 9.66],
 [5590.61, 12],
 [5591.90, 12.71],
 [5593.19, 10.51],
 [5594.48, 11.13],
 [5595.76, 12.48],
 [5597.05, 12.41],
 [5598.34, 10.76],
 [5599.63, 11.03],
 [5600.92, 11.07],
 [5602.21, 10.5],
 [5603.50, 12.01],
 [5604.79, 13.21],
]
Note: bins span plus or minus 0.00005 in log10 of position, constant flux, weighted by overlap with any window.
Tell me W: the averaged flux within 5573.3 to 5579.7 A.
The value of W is 12.2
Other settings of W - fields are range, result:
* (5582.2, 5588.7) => 11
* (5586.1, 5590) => 9.76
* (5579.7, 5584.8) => 12.2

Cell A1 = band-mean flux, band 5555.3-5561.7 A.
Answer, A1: 11.9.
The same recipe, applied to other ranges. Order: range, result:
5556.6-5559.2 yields 11.7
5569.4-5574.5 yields 11.5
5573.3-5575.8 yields 12.1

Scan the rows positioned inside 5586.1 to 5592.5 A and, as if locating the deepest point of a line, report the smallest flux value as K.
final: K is 9.66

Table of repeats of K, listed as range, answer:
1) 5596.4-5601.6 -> 10.76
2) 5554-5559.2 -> 11.24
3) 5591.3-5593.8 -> 10.51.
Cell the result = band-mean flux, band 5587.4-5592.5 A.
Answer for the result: 11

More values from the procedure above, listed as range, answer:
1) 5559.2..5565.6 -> 11.9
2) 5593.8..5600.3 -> 11.6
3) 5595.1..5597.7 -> 12.5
